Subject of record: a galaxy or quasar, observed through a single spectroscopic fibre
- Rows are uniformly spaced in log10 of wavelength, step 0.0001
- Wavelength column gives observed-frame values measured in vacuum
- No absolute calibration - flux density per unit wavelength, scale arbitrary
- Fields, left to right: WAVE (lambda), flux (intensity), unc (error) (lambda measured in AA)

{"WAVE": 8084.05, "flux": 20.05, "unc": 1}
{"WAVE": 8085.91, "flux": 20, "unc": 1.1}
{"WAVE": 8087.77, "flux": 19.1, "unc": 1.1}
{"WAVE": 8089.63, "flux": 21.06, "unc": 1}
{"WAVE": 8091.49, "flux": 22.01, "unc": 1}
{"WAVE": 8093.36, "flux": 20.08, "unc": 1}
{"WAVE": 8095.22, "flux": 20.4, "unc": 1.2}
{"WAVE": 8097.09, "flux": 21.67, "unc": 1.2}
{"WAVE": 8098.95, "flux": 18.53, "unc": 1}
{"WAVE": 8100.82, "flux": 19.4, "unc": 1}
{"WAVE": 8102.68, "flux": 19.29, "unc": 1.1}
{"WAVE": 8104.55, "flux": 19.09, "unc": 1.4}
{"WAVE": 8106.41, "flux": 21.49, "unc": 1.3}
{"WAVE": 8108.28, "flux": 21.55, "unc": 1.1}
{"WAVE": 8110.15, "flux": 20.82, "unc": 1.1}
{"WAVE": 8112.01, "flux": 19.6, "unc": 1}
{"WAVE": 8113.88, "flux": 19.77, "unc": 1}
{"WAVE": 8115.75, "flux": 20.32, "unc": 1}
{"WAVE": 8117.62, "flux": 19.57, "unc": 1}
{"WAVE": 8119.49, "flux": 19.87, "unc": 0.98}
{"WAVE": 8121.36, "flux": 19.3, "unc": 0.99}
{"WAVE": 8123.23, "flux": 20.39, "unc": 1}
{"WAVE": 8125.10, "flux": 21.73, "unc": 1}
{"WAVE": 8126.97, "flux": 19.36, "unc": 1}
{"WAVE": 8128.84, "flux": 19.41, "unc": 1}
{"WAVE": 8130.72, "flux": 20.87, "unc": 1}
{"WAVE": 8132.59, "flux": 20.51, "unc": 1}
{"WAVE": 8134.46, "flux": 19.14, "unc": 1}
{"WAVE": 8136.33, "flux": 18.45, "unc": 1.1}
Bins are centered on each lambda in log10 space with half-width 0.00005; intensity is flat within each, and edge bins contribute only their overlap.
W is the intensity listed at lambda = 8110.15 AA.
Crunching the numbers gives 20.82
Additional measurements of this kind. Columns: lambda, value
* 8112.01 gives 19.6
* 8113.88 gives 19.77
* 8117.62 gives 19.57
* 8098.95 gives 18.53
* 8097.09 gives 21.67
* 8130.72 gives 20.87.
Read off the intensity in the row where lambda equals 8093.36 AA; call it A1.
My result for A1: 20.08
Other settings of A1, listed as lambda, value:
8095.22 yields 20.4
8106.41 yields 21.49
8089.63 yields 21.06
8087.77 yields 19.1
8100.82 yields 19.4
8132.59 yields 20.51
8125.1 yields 21.73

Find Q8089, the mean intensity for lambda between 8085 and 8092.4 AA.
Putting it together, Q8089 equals 20.6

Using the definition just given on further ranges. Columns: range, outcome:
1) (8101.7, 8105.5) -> 19.2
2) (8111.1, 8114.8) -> 19.7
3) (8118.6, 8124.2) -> 19.9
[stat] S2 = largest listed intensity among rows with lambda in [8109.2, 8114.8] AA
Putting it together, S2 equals 20.82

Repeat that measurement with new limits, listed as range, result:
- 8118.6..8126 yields 21.73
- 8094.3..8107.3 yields 21.67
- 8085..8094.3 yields 22.01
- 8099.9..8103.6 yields 19.4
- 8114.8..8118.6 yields 20.32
